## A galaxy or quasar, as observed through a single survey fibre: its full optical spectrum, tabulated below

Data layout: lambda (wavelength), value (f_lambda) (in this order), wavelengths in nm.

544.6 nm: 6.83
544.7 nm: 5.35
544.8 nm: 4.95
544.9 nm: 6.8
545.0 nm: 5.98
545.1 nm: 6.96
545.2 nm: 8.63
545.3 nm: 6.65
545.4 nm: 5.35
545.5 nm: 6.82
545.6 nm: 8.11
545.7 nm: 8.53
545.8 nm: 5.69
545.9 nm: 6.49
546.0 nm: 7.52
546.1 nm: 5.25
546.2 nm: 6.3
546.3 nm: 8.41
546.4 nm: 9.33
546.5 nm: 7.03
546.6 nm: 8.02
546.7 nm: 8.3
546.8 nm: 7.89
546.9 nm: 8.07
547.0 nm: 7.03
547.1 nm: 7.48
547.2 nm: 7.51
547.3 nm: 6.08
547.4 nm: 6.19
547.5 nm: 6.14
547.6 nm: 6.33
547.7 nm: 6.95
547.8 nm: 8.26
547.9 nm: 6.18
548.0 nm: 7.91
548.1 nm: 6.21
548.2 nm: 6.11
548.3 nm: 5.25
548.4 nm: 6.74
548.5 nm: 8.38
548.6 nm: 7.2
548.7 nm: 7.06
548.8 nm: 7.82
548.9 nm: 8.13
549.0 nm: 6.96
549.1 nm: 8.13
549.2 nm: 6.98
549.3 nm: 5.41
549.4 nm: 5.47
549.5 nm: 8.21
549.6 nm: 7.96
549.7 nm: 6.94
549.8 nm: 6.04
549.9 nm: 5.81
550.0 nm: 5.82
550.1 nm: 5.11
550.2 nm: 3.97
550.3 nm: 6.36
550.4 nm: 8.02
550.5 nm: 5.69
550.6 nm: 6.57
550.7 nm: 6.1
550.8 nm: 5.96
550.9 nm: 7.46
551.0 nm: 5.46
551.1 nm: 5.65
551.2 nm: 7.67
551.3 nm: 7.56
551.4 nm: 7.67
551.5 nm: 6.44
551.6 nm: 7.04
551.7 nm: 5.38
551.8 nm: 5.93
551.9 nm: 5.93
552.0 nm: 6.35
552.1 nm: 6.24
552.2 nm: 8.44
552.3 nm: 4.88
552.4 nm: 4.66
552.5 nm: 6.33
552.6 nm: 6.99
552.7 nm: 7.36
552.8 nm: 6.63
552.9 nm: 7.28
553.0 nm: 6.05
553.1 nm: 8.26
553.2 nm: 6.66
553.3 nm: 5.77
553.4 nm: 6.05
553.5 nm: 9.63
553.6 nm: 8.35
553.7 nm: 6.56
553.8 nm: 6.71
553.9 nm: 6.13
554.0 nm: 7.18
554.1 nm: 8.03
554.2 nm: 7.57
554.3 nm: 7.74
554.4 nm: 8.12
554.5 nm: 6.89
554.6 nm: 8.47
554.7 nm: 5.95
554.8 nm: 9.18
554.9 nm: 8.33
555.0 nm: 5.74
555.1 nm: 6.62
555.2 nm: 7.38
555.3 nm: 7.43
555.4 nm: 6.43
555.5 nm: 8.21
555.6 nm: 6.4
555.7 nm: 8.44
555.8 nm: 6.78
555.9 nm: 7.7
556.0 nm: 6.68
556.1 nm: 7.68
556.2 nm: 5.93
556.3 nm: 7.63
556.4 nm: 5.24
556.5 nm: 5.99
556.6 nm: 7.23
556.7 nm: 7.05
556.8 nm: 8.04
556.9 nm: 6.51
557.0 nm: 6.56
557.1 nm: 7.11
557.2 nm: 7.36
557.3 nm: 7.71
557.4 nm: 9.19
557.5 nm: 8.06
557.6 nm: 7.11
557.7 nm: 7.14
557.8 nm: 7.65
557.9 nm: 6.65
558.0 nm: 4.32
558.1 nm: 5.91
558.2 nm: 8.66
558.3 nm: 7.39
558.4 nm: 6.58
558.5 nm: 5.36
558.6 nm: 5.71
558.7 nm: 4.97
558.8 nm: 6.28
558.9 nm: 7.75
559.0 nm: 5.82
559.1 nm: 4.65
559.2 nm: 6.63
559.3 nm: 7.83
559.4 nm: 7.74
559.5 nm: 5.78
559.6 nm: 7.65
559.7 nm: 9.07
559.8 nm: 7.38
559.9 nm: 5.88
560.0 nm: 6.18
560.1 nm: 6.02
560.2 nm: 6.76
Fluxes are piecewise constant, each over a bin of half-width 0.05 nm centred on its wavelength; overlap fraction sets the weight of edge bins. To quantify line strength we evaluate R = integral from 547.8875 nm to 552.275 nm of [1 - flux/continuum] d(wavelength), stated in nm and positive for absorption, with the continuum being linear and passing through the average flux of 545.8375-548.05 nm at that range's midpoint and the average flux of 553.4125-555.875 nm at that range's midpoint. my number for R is 0.40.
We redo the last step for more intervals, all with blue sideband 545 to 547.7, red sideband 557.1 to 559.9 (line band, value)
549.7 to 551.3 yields 0.196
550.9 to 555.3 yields 0.044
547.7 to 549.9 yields 0.030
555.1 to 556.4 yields -0.034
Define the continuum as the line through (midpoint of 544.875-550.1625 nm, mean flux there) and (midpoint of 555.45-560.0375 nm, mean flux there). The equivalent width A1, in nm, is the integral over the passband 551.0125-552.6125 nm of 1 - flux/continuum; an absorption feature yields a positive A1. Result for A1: 0.12 nm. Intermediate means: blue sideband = 6.97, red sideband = 6.91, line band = 6.41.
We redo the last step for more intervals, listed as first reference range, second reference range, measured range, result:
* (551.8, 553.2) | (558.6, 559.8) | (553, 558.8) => -0.382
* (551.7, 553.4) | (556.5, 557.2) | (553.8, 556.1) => -0.192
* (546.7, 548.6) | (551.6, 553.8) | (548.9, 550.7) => 0.096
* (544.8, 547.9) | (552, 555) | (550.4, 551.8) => 0.107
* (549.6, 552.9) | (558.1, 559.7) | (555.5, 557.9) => -0.230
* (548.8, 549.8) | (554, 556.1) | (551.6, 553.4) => 0.210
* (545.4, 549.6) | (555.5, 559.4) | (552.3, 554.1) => 0.034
